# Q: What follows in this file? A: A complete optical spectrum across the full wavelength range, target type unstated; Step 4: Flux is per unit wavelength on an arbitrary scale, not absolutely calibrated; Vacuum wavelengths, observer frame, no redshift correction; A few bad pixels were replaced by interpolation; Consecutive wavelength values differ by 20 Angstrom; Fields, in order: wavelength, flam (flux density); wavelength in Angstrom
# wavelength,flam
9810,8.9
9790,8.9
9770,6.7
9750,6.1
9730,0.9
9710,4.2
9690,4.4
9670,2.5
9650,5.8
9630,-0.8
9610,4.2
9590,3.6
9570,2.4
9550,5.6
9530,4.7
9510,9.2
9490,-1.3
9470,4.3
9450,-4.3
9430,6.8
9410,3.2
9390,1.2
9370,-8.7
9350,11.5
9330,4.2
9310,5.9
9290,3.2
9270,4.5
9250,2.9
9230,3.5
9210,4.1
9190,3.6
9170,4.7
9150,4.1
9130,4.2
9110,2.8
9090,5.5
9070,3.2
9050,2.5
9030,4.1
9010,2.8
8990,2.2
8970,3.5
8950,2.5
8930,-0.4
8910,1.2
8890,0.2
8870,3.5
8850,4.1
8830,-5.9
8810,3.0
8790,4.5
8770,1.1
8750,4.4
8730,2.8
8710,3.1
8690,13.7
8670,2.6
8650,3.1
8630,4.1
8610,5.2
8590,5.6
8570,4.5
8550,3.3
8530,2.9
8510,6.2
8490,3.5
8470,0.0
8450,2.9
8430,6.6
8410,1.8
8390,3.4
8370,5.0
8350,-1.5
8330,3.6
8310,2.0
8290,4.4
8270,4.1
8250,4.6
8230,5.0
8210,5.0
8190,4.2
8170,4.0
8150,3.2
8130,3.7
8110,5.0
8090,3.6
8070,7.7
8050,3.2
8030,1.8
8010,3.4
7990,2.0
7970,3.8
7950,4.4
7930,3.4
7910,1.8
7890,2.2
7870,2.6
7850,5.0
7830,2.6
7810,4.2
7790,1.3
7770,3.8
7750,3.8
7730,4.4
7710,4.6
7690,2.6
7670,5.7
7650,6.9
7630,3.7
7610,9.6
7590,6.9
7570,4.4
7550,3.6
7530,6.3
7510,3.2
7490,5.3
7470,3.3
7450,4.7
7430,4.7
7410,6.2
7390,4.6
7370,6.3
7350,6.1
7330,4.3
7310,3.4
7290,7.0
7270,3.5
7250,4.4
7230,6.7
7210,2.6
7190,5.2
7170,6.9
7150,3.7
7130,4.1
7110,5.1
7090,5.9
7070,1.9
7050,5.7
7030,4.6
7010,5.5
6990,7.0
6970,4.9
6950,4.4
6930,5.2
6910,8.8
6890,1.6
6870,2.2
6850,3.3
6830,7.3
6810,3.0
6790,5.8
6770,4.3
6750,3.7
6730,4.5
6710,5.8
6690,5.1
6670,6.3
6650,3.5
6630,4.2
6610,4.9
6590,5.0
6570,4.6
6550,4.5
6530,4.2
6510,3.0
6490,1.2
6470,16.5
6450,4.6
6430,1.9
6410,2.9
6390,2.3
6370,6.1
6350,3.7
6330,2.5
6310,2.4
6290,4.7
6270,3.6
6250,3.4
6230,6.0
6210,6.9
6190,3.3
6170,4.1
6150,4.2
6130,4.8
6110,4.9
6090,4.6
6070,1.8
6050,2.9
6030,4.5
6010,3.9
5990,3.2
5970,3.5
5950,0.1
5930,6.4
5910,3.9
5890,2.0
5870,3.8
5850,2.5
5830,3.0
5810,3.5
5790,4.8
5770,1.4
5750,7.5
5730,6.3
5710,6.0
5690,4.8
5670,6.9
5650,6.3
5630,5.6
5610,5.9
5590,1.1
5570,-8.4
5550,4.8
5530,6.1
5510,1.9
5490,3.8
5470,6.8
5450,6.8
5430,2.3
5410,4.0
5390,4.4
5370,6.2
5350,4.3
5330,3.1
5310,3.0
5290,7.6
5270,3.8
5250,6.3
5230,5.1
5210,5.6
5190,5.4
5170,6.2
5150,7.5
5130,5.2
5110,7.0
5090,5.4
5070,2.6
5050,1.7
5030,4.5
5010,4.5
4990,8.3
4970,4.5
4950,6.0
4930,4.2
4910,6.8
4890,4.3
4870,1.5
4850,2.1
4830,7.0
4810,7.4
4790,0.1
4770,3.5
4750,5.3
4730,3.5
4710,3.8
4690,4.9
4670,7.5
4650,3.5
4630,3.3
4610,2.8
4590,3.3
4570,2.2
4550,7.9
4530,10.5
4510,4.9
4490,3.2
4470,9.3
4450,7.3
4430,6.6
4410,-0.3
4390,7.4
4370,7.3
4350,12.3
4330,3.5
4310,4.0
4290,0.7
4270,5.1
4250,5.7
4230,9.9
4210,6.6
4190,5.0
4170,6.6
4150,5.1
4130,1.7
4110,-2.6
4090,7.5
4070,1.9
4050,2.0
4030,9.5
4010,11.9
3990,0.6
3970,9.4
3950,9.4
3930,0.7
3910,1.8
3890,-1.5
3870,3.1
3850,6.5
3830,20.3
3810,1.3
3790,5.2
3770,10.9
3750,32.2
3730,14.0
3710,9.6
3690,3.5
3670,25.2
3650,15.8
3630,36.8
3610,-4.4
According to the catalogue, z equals 0.73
